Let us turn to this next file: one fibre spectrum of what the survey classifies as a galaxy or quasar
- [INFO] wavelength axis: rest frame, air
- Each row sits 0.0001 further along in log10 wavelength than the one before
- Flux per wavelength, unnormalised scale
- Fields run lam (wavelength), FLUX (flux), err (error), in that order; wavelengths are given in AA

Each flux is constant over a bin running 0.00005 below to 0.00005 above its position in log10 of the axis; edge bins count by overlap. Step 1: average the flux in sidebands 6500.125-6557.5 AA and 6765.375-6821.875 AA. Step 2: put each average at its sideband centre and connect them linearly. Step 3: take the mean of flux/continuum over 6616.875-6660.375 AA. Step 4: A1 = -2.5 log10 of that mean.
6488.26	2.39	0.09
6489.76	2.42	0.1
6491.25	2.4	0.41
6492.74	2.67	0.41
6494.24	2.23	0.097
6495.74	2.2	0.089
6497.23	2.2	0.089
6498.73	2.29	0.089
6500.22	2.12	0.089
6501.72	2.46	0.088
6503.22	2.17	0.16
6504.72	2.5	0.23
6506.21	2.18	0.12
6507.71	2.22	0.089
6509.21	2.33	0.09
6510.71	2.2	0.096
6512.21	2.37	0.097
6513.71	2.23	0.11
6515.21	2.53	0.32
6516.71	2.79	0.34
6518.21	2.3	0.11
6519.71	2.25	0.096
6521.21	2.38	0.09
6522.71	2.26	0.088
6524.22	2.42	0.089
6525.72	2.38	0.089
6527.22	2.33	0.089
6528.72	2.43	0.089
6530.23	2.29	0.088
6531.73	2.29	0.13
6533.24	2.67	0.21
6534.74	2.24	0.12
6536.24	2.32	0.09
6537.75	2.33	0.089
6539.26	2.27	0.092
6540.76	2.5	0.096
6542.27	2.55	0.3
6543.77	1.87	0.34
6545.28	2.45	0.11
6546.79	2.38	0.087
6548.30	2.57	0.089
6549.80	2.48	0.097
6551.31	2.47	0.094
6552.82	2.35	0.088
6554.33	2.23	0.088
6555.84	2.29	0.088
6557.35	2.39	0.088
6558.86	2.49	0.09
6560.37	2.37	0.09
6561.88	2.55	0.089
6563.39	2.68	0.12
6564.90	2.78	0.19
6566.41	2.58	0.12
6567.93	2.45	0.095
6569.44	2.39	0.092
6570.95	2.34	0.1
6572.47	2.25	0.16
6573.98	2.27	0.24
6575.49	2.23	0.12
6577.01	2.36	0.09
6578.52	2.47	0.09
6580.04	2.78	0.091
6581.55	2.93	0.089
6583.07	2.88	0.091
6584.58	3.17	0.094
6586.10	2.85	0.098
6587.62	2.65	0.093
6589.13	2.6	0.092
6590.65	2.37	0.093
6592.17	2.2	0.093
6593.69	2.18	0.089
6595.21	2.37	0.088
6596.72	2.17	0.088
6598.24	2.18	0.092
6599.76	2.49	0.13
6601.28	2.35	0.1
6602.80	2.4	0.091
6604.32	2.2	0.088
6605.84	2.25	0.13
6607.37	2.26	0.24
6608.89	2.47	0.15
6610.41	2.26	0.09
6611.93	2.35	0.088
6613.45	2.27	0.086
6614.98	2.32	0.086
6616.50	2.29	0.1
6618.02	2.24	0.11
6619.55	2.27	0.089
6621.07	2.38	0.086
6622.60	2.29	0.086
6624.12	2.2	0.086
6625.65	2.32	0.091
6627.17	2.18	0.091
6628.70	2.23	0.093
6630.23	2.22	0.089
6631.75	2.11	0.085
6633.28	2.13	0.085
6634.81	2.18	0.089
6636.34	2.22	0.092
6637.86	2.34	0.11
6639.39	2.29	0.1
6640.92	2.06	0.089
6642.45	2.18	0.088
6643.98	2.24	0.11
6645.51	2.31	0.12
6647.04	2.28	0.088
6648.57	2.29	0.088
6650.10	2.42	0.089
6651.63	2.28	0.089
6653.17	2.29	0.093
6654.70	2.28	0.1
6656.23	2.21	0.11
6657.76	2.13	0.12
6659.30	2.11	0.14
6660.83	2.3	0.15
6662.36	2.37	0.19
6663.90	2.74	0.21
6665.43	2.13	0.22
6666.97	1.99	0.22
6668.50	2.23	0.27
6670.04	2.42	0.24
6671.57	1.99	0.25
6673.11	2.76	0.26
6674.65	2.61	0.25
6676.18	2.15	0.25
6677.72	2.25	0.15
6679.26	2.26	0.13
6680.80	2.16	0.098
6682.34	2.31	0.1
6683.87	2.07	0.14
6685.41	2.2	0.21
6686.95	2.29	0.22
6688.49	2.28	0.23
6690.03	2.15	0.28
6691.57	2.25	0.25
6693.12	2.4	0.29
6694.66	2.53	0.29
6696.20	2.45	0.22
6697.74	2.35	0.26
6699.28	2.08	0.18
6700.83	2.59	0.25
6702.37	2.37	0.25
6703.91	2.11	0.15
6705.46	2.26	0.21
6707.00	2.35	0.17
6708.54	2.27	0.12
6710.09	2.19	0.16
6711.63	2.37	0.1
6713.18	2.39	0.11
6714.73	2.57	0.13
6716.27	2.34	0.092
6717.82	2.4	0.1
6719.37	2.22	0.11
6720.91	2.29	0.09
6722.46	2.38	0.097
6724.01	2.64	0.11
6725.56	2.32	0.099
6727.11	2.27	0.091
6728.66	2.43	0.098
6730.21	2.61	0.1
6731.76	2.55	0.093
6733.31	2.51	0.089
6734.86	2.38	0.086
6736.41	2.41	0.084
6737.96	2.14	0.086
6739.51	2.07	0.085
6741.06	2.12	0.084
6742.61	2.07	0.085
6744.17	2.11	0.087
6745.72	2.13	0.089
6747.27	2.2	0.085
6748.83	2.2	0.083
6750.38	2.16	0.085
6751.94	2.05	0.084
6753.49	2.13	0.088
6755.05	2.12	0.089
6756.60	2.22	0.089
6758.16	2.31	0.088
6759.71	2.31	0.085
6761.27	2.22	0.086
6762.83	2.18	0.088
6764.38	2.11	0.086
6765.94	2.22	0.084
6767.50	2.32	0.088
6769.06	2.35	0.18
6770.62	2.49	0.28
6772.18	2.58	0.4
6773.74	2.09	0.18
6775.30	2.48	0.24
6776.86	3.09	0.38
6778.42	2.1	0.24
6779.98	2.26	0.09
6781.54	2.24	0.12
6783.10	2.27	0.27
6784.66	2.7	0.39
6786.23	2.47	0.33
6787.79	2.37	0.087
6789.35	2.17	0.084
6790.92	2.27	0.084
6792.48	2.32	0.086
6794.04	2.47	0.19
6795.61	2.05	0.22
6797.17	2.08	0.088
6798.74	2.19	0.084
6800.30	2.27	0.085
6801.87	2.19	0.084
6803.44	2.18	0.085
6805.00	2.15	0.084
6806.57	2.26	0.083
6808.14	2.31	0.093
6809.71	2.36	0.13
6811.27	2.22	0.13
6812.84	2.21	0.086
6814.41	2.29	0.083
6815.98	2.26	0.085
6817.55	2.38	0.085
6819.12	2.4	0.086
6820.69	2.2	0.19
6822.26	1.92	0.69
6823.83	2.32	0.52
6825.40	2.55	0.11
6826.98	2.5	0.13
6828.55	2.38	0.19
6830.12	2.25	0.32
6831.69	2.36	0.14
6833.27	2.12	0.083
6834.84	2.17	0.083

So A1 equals 0.05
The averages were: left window 2.36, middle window 2.24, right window 2.31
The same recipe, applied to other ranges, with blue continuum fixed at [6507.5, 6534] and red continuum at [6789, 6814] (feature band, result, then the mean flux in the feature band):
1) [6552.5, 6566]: -0.05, 2.47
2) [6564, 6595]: -0.08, 2.53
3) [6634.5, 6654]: 0.02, 2.26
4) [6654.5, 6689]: 0.01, 2.27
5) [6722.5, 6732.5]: -0.09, 2.46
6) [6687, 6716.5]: -0.02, 2.33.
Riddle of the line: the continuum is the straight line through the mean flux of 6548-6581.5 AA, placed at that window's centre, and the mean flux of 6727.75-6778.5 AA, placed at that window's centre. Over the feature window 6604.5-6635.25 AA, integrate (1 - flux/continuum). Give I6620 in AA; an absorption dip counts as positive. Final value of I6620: 1.85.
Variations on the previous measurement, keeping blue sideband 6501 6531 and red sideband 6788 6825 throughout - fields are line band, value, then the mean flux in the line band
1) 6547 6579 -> -1.3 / 2.43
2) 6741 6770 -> 0.9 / 2.19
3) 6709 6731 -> -1.1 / 2.38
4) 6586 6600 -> -0.4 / 2.38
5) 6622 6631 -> 0.3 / 2.24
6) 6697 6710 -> -0.1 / 2.29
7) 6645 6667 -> 0.1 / 2.28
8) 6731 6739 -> -0.4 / 2.39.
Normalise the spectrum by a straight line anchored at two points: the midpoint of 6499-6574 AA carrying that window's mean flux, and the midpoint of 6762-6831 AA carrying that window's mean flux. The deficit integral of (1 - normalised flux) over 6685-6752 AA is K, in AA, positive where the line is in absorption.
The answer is 0.6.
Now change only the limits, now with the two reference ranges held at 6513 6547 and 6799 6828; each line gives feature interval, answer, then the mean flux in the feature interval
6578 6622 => -1.7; 2.43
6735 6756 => 1.3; 2.16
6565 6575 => -0.2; 2.4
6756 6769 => 0.3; 2.24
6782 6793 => -0.4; 2.36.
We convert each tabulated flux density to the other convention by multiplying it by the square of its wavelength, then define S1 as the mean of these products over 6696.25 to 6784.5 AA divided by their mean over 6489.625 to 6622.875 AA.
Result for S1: 1.02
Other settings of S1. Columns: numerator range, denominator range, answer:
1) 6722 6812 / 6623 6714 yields 1.04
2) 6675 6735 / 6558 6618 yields 0.99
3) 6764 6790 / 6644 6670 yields 1.08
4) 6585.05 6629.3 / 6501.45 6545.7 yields 1.02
